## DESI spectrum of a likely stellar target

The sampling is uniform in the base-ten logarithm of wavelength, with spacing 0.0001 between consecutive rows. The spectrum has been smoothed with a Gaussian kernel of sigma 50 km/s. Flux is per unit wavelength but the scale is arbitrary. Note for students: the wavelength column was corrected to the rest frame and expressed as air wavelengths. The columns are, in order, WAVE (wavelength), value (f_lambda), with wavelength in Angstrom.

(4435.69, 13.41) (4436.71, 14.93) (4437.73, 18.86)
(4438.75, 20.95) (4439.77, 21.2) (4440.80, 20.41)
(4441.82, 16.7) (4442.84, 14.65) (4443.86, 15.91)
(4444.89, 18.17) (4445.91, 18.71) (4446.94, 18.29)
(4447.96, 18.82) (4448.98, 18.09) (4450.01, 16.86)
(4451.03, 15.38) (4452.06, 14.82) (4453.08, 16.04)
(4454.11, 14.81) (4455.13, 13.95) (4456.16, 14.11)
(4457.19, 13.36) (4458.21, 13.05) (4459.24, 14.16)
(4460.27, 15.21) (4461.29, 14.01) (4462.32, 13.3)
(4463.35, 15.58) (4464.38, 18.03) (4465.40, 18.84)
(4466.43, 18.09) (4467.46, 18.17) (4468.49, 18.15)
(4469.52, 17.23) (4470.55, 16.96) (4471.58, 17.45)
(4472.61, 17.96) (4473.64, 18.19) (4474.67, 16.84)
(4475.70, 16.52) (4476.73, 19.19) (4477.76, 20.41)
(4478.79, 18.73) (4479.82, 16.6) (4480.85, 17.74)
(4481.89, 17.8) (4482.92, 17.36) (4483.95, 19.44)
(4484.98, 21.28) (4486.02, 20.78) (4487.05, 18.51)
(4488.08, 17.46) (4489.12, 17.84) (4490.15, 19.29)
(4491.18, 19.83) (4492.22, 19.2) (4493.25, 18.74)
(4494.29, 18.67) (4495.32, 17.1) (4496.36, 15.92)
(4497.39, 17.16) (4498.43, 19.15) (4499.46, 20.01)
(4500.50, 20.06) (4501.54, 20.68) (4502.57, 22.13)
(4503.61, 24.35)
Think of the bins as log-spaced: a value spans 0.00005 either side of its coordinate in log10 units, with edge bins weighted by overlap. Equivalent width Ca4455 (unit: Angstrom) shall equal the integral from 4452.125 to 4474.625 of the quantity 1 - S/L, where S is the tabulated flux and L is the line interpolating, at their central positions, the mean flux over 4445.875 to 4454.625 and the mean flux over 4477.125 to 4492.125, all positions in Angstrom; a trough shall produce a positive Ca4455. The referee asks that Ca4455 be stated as 2.0 Angstrom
